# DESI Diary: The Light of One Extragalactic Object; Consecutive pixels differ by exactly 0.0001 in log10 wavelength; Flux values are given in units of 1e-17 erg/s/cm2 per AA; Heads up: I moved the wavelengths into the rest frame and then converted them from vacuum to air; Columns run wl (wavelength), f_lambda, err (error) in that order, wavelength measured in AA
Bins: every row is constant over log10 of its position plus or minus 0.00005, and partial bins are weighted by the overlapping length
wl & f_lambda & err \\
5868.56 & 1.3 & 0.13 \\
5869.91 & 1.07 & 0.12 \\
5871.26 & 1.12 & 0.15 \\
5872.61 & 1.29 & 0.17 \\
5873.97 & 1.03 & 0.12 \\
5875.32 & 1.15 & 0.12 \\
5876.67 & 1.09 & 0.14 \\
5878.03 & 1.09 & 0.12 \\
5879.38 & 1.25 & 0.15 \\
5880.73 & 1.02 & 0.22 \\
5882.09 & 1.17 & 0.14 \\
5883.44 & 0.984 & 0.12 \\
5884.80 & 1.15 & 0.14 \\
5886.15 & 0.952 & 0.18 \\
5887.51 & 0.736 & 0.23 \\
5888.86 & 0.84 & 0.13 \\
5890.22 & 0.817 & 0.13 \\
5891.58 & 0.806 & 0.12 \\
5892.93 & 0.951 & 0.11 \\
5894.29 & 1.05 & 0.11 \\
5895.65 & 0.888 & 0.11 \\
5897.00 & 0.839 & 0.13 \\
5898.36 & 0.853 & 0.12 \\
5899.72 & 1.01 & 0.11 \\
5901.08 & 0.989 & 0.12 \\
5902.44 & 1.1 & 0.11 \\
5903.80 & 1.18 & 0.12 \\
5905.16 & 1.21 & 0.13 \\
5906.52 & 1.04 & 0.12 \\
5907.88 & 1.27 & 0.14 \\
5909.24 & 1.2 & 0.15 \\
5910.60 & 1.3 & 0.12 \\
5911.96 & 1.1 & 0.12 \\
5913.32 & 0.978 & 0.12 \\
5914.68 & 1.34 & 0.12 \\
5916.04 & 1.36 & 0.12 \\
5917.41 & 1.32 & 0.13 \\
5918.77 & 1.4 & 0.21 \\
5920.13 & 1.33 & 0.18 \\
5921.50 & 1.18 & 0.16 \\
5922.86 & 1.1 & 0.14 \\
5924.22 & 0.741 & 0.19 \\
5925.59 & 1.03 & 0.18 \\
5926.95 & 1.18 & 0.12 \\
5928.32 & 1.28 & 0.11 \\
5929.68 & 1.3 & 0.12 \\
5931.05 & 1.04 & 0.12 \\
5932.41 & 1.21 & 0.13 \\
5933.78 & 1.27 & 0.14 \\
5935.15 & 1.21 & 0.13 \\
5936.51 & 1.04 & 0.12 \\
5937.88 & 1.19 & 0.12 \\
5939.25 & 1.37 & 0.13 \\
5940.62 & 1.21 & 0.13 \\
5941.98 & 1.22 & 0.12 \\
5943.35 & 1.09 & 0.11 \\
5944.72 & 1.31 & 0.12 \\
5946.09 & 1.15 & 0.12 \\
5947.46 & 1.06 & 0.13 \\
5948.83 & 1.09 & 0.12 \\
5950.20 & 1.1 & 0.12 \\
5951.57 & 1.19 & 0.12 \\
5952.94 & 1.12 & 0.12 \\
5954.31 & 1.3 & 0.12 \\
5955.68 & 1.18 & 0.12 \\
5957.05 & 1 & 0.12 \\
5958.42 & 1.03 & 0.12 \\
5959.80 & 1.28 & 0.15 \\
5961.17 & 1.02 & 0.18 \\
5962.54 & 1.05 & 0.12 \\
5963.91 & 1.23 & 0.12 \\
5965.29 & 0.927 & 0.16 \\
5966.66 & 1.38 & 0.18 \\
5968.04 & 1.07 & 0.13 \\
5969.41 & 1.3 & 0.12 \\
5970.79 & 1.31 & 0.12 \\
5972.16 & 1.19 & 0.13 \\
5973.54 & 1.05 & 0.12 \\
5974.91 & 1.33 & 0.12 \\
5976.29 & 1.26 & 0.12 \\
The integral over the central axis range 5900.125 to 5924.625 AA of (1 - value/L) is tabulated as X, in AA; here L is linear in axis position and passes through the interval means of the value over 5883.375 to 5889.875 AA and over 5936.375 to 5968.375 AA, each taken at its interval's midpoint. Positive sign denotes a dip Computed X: -4.0 AA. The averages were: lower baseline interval 0.921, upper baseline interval 1.15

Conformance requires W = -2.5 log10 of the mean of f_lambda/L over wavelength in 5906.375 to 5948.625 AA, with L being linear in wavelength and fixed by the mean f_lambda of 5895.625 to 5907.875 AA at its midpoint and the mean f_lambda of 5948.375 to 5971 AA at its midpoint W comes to -0.10 mag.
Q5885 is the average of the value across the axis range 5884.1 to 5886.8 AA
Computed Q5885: 1.05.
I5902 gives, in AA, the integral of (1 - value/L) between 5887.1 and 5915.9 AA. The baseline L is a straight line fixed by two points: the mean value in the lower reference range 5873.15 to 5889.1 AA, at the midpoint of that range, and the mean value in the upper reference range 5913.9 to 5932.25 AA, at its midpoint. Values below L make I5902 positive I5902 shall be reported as 2.33 AA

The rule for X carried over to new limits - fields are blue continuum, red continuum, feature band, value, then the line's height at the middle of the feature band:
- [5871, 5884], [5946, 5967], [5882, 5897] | 2.61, 1.12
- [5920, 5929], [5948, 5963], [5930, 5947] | -1.19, 1.11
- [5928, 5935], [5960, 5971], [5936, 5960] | 0.55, 1.19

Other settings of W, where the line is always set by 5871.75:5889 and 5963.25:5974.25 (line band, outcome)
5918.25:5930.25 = -0.04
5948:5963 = 0.04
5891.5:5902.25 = 0.16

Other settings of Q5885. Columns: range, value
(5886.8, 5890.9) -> 0.798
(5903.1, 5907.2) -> 1.14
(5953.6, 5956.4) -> 1.24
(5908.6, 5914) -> 1.15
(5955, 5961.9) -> 1.1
